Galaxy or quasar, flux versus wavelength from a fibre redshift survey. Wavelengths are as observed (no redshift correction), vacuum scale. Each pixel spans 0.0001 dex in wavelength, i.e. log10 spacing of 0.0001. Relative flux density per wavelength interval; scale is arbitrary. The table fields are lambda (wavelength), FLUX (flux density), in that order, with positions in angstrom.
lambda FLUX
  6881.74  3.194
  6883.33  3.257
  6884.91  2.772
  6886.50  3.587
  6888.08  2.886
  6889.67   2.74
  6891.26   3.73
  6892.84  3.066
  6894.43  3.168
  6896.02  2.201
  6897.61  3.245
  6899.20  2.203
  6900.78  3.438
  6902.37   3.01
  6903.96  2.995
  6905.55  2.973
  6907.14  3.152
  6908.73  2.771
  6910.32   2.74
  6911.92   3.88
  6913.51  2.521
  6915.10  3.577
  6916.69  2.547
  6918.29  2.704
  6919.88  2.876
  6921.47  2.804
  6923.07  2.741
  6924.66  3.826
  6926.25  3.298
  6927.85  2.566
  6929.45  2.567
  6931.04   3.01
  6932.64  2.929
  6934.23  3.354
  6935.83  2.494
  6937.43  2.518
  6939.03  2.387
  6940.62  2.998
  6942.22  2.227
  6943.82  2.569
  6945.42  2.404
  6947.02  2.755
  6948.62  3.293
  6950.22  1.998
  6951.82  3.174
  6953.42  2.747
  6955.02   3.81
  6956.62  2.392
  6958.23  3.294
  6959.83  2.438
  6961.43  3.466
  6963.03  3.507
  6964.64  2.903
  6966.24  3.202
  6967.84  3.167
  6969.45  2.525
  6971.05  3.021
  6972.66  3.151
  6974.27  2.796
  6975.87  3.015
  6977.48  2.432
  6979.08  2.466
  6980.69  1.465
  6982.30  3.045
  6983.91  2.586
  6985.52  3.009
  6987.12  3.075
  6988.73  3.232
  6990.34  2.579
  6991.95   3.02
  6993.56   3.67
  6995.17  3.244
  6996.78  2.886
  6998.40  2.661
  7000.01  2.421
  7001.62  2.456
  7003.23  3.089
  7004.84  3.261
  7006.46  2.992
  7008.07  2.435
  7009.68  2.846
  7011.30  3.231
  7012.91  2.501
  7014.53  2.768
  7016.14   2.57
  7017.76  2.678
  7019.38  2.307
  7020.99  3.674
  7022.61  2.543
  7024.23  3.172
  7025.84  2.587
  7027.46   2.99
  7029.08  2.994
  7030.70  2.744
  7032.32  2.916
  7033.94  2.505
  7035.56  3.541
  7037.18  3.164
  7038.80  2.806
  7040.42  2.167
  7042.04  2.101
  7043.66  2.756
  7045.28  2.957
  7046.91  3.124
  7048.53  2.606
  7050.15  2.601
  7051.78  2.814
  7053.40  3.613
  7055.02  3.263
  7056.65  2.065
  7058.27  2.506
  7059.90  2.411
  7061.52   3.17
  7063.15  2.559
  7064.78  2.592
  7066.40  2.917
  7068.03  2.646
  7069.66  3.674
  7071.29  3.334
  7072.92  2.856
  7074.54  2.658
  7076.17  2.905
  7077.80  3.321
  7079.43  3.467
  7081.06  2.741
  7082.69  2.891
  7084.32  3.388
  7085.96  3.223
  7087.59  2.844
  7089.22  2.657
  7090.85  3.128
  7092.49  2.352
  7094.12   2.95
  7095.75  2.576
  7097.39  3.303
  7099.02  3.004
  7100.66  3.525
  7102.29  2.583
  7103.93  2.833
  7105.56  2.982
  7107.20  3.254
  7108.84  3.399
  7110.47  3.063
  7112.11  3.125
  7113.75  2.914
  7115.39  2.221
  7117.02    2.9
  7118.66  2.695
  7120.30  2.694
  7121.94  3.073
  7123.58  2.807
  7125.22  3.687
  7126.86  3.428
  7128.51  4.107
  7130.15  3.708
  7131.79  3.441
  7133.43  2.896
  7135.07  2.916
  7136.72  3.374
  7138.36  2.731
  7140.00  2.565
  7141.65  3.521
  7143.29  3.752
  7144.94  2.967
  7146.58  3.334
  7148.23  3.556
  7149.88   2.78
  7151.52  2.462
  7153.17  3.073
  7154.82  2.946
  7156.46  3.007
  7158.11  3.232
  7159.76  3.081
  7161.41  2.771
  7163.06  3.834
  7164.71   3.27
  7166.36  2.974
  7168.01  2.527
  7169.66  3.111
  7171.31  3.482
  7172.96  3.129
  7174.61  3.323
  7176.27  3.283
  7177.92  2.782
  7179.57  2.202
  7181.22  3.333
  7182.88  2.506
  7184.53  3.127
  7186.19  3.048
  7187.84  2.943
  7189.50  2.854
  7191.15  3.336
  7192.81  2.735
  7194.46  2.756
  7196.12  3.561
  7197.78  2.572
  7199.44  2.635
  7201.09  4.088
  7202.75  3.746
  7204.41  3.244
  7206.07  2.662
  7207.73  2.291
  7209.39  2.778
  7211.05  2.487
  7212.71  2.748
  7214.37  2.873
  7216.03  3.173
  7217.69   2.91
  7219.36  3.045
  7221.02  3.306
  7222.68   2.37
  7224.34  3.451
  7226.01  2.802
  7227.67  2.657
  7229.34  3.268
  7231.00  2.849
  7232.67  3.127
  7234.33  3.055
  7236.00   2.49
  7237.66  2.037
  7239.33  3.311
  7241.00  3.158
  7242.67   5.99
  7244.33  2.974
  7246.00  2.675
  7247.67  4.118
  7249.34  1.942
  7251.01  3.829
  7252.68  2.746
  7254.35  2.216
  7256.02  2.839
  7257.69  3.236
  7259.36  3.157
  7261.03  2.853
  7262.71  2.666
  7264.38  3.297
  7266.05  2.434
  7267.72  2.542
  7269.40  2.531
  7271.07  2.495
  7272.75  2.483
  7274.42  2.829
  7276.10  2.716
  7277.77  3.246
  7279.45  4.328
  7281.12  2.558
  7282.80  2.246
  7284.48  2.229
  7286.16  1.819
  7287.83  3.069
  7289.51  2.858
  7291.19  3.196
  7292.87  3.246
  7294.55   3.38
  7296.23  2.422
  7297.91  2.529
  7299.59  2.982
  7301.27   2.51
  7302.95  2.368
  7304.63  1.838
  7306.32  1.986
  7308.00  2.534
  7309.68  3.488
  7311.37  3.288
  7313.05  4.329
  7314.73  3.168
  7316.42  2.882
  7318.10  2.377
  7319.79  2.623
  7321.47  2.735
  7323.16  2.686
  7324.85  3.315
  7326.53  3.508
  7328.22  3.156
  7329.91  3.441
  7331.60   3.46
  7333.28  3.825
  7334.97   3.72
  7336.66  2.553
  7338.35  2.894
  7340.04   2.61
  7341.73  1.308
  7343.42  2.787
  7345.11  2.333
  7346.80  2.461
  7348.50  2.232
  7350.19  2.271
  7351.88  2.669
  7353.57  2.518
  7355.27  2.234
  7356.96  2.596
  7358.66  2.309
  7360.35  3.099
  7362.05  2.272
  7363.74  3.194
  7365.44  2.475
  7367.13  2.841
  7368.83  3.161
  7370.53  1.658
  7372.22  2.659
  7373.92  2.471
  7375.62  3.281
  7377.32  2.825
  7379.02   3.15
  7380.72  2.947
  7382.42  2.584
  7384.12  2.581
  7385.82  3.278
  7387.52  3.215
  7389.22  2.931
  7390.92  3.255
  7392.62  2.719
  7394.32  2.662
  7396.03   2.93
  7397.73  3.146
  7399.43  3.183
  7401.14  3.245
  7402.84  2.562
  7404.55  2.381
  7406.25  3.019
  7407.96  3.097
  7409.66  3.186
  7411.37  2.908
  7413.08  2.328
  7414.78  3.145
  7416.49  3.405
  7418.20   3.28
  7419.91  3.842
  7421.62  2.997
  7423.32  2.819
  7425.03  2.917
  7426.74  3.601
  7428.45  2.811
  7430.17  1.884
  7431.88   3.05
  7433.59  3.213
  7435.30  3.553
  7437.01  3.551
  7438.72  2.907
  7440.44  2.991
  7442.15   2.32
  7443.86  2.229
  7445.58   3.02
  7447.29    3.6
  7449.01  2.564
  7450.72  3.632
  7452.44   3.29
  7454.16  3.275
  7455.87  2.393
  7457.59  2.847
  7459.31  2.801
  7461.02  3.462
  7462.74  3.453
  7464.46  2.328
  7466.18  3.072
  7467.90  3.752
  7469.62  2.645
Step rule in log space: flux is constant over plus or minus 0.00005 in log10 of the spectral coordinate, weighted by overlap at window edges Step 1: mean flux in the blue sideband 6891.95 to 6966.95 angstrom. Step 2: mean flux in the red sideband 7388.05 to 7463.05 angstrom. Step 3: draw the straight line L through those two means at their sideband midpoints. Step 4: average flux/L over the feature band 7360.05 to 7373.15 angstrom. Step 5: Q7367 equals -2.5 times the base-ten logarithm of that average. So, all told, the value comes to 0.13 mag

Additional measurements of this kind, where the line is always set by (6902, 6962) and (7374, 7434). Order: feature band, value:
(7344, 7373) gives 0.17 mag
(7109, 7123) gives 0.02 mag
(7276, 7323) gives 0.05 mag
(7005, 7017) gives 0.04 mag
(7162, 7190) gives -0.04 mag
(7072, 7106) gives -0.02 mag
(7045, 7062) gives 0.03 mag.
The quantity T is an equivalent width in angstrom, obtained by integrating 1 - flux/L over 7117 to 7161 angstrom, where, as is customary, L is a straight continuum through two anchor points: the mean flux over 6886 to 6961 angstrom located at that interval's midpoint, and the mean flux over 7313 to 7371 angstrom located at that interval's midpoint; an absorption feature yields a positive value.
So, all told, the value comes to -4.6 angstrom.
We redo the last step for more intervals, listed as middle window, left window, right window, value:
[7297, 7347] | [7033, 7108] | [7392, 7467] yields 1.7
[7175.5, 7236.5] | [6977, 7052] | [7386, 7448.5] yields -1.2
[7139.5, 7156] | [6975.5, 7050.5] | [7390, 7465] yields -1.4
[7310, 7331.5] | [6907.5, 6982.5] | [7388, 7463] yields -1.2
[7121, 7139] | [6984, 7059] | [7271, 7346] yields -2.8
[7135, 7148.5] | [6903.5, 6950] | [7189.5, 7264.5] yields -1.0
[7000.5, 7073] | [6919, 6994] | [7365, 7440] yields 1.2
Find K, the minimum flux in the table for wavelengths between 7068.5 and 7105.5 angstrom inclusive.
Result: 2.352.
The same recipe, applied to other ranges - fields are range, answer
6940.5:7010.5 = 1.465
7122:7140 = 2.565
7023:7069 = 2.065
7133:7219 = 2.202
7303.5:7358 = 1.308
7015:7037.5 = 2.307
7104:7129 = 2.221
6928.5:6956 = 1.998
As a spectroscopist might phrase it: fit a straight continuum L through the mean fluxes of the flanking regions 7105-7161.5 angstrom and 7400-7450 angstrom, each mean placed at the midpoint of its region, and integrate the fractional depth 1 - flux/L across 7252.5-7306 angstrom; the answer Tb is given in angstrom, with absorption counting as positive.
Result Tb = 5.4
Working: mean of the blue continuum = 3.1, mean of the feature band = 2.74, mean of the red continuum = 2.98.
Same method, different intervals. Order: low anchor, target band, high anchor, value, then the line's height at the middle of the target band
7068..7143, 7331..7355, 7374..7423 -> 2.7 angstrom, 3.01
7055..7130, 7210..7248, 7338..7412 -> -2.8 angstrom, 2.86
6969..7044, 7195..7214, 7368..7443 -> -0.6 angstrom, 2.88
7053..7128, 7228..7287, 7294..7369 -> -1.7 angstrom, 2.84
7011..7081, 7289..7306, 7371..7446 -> 1.2 angstrom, 2.92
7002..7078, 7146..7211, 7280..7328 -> -4.7 angstrom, 2.82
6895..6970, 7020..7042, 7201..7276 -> 0.3 angstrom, 2.92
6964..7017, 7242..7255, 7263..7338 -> -1.9 angstrom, 2.88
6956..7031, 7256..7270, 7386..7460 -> 0.5 angstrom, 2.95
